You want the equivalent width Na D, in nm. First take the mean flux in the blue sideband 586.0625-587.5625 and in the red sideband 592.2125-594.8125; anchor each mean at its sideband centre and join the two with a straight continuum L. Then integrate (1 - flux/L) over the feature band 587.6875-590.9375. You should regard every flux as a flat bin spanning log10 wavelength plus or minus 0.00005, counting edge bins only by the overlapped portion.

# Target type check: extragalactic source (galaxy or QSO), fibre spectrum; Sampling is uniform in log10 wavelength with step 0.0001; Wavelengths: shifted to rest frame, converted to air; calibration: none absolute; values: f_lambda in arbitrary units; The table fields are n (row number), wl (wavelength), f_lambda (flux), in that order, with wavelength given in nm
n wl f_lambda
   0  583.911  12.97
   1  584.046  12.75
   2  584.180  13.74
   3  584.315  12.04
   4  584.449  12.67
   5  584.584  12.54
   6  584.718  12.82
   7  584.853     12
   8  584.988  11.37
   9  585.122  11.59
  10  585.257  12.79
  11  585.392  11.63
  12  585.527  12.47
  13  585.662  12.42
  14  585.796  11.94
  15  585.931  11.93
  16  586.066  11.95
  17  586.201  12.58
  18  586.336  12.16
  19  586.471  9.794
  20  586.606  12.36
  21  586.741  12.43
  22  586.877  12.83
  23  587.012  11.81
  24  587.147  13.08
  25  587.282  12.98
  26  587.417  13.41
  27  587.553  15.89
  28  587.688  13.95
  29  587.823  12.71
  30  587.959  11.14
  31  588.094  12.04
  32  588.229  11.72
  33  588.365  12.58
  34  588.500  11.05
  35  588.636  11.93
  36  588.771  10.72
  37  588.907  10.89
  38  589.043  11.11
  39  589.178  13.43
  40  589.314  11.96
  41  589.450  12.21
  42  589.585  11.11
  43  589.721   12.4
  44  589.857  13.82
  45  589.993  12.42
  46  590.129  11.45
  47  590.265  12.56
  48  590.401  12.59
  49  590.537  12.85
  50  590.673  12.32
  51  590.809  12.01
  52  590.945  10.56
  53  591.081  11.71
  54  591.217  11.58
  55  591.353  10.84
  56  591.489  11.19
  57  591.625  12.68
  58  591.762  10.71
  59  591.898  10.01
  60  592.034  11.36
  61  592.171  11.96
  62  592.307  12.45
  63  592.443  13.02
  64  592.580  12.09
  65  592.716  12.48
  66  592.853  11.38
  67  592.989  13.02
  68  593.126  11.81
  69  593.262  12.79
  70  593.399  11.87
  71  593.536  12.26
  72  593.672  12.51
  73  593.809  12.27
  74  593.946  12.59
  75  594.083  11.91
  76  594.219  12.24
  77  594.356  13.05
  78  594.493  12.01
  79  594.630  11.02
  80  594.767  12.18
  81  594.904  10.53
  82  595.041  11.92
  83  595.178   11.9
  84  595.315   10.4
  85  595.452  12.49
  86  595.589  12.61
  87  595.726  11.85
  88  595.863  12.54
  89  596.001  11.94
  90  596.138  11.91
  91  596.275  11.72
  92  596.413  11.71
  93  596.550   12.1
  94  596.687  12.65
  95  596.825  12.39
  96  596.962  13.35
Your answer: 0.09 nm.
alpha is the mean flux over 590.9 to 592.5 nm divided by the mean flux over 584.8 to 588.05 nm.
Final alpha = 0.93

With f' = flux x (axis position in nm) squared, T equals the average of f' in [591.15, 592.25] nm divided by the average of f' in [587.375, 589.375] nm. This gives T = 0.93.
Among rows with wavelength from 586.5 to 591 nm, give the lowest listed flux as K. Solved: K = 10.56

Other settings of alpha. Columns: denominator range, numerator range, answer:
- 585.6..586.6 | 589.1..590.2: 1.04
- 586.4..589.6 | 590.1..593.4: 0.97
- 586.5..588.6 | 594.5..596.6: 0.94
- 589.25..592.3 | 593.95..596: 1.01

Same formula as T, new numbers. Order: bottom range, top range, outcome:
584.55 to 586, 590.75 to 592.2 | 0.95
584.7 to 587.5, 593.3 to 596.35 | 1.01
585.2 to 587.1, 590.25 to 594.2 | 1.01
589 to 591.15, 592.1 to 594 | 1.02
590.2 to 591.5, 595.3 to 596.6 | 1.03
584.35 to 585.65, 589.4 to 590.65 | 1.03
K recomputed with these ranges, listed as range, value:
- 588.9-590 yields 10.89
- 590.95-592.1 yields 10.01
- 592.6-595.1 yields 10.53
